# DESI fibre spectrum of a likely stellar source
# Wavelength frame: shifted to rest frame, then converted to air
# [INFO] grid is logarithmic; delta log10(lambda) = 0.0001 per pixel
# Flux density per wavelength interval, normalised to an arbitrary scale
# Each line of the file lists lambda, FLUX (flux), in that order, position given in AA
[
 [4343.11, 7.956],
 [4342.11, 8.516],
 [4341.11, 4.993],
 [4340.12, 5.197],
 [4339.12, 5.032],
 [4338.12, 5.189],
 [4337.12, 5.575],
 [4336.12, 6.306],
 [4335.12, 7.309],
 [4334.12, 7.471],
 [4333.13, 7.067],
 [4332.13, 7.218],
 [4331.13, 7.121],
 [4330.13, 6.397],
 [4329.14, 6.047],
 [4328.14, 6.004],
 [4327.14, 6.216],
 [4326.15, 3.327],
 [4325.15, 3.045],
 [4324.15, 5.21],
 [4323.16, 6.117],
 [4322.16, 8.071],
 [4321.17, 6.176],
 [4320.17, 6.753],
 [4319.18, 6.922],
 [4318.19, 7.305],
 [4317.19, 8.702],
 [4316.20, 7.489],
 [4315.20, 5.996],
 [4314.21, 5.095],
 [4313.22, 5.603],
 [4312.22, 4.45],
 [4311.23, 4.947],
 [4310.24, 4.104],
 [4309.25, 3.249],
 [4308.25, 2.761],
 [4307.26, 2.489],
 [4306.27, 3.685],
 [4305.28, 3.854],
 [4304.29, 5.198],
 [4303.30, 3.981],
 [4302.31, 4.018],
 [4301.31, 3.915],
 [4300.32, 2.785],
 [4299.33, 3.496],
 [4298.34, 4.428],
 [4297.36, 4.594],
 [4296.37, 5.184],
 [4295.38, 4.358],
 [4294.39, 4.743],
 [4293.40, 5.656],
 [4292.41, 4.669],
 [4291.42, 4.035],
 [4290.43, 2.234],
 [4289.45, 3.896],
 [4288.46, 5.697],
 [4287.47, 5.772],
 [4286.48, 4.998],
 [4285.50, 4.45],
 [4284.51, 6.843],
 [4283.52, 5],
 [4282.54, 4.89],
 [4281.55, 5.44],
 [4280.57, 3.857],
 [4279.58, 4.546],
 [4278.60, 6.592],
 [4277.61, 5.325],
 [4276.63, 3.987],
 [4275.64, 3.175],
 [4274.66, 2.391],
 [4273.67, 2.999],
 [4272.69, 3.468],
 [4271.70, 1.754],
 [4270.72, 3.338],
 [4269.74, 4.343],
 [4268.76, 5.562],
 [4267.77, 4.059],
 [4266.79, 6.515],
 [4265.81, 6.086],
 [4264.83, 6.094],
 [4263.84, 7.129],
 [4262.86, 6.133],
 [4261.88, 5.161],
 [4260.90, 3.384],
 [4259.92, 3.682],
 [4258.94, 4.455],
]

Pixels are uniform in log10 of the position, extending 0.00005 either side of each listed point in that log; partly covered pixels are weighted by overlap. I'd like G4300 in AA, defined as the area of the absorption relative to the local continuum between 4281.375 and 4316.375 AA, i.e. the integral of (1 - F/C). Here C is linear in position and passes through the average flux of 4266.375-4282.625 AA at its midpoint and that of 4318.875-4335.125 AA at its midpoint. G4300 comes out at 4.0 AA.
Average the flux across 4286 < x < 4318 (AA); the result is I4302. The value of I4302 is 4.59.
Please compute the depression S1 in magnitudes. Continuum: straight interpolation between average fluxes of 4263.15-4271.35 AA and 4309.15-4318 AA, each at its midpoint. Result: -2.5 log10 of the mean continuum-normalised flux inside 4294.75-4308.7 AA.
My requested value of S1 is 0.38 mag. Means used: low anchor 5.35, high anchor 5.68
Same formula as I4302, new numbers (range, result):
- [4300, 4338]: 5.48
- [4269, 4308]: 4.26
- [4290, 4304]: 4.17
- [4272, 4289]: 4.64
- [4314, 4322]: 6.92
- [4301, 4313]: 3.92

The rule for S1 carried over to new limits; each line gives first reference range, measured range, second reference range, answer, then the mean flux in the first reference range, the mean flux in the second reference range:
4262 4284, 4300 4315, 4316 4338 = 0.39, 4.68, 6.41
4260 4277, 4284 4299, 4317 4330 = 0.08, 4.43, 6.09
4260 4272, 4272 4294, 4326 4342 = 0.17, 4.97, 6.15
